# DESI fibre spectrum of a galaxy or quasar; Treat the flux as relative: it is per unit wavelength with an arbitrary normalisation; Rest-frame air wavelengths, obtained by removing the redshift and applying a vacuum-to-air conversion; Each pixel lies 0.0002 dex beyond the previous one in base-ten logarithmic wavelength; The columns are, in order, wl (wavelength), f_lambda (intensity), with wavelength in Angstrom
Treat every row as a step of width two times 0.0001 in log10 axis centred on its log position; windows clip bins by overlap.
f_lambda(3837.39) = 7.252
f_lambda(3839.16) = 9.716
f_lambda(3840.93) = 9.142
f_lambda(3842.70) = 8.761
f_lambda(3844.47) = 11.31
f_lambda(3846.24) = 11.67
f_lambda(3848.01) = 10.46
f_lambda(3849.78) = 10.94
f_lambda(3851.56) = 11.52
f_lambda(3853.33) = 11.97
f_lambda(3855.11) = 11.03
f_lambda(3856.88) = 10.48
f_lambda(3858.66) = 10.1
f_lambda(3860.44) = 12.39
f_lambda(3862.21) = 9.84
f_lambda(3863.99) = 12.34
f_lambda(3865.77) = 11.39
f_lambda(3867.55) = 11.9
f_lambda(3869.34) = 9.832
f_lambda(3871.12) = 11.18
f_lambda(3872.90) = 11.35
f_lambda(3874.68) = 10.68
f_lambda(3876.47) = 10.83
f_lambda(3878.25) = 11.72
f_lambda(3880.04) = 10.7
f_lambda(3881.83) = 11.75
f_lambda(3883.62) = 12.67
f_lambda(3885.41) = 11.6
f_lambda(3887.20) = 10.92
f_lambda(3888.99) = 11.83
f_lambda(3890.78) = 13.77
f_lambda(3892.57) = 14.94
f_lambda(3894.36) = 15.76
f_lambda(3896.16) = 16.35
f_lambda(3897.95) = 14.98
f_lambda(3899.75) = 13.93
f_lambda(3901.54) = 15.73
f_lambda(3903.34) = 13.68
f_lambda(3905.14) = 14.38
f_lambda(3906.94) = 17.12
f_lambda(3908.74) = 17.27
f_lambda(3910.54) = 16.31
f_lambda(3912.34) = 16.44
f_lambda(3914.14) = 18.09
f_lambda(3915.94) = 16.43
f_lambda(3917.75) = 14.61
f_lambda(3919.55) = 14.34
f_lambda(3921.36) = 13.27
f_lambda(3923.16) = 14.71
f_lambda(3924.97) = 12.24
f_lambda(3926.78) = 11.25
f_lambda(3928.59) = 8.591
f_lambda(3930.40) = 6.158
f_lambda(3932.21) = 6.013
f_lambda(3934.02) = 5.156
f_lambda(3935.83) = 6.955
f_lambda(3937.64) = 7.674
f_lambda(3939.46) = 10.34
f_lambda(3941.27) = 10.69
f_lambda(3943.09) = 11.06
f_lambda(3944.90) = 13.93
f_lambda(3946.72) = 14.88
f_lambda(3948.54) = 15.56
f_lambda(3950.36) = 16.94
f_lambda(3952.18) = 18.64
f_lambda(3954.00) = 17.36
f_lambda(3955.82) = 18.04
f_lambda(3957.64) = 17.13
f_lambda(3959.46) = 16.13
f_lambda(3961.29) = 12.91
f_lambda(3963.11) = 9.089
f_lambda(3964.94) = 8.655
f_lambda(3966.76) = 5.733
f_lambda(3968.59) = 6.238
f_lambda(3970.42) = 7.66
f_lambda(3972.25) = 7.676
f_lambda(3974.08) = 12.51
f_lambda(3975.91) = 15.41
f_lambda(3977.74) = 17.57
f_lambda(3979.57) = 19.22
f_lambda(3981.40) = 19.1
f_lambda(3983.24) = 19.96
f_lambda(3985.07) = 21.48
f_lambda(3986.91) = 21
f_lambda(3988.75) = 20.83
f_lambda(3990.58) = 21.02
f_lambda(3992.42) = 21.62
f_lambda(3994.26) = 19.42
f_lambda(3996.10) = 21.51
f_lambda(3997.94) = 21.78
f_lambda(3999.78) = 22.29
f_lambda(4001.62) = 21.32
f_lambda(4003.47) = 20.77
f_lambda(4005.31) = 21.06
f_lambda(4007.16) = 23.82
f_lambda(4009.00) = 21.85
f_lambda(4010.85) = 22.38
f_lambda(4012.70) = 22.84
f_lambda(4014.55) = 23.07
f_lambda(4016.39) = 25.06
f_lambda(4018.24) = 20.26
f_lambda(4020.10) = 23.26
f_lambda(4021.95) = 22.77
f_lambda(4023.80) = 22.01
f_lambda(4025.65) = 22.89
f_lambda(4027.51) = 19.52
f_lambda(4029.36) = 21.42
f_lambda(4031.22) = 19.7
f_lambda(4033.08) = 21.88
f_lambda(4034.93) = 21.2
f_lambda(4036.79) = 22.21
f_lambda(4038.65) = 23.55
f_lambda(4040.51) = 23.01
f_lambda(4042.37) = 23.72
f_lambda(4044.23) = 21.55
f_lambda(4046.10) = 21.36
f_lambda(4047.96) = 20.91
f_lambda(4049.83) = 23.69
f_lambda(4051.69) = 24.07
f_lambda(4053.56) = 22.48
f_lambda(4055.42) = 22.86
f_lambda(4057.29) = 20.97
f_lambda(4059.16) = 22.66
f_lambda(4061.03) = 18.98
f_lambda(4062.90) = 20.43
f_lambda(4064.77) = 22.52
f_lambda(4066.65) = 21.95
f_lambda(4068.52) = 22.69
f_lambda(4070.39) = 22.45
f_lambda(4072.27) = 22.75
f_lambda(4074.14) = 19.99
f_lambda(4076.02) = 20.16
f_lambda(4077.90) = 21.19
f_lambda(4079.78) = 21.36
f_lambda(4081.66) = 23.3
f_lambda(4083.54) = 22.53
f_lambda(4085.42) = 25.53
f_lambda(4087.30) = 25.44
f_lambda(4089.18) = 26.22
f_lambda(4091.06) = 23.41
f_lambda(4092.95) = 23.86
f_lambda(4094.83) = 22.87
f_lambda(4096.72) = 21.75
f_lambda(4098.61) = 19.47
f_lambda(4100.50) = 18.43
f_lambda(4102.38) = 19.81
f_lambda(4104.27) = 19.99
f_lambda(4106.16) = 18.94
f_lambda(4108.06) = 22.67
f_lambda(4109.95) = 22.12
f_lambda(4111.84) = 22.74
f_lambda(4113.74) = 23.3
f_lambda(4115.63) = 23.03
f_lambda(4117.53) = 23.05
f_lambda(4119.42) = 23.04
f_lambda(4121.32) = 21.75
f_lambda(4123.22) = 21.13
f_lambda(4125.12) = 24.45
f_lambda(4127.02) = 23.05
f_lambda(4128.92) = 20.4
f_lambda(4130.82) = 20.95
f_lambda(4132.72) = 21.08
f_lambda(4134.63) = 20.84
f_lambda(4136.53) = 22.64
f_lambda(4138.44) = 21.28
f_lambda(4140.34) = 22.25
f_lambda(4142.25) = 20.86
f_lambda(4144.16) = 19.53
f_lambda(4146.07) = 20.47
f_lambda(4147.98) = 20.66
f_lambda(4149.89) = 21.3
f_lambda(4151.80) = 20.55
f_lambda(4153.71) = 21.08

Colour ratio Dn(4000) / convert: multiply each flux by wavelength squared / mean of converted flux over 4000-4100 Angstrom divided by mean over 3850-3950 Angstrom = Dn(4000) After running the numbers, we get 1.9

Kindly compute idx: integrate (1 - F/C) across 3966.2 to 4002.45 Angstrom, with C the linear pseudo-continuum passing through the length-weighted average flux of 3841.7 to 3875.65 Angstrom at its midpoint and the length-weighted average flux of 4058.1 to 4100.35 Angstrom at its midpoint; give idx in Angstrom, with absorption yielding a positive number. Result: 0.56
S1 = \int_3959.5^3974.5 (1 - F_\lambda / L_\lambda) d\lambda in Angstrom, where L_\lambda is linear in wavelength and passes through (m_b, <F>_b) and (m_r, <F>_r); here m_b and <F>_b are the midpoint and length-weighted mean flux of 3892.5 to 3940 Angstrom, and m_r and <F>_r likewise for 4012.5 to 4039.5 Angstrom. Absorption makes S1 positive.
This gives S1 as 7.0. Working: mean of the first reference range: 13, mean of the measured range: 9.11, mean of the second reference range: 22.1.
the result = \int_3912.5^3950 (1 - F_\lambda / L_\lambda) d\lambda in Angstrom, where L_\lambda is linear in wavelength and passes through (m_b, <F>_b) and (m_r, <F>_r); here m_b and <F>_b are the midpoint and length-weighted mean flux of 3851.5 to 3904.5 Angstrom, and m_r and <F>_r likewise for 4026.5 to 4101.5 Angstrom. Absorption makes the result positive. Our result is 8.1 Angstrom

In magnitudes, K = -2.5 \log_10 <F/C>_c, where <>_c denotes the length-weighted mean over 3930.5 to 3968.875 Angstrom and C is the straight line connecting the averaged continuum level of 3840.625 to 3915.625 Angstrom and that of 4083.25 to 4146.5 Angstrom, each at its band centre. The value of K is 0.295 mag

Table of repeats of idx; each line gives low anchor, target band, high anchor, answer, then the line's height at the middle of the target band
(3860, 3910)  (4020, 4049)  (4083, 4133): -4.11 Angstrom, 19.2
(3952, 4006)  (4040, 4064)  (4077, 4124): -2.37 Angstrom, 20.1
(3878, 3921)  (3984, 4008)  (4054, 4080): -3.70 Angstrom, 18.5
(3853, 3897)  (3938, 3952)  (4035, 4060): 2.45 Angstrom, 16.2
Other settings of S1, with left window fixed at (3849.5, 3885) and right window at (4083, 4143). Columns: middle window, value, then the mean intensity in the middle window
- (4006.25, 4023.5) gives -4.84 Angstrom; 22.8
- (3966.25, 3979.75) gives 4.00 Angstrom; 11.3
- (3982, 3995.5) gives -3.33 Angstrom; 20.7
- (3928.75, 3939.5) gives 5.54 Angstrom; 6.89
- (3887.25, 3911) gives -4.20 Angstrom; 14.9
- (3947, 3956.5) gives -1.35 Angstrom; 17.1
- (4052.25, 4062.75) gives -1.02 Angstrom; 21.6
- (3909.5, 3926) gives -2.07 Angstrom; 15.1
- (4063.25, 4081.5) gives -1.22 Angstrom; 21.7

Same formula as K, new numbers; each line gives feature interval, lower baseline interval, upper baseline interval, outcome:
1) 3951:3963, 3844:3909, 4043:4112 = 0.00 mag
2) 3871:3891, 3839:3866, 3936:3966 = 0.01 mag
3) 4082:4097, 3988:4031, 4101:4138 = -0.11 mag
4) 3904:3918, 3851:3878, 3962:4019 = -0.19 mag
